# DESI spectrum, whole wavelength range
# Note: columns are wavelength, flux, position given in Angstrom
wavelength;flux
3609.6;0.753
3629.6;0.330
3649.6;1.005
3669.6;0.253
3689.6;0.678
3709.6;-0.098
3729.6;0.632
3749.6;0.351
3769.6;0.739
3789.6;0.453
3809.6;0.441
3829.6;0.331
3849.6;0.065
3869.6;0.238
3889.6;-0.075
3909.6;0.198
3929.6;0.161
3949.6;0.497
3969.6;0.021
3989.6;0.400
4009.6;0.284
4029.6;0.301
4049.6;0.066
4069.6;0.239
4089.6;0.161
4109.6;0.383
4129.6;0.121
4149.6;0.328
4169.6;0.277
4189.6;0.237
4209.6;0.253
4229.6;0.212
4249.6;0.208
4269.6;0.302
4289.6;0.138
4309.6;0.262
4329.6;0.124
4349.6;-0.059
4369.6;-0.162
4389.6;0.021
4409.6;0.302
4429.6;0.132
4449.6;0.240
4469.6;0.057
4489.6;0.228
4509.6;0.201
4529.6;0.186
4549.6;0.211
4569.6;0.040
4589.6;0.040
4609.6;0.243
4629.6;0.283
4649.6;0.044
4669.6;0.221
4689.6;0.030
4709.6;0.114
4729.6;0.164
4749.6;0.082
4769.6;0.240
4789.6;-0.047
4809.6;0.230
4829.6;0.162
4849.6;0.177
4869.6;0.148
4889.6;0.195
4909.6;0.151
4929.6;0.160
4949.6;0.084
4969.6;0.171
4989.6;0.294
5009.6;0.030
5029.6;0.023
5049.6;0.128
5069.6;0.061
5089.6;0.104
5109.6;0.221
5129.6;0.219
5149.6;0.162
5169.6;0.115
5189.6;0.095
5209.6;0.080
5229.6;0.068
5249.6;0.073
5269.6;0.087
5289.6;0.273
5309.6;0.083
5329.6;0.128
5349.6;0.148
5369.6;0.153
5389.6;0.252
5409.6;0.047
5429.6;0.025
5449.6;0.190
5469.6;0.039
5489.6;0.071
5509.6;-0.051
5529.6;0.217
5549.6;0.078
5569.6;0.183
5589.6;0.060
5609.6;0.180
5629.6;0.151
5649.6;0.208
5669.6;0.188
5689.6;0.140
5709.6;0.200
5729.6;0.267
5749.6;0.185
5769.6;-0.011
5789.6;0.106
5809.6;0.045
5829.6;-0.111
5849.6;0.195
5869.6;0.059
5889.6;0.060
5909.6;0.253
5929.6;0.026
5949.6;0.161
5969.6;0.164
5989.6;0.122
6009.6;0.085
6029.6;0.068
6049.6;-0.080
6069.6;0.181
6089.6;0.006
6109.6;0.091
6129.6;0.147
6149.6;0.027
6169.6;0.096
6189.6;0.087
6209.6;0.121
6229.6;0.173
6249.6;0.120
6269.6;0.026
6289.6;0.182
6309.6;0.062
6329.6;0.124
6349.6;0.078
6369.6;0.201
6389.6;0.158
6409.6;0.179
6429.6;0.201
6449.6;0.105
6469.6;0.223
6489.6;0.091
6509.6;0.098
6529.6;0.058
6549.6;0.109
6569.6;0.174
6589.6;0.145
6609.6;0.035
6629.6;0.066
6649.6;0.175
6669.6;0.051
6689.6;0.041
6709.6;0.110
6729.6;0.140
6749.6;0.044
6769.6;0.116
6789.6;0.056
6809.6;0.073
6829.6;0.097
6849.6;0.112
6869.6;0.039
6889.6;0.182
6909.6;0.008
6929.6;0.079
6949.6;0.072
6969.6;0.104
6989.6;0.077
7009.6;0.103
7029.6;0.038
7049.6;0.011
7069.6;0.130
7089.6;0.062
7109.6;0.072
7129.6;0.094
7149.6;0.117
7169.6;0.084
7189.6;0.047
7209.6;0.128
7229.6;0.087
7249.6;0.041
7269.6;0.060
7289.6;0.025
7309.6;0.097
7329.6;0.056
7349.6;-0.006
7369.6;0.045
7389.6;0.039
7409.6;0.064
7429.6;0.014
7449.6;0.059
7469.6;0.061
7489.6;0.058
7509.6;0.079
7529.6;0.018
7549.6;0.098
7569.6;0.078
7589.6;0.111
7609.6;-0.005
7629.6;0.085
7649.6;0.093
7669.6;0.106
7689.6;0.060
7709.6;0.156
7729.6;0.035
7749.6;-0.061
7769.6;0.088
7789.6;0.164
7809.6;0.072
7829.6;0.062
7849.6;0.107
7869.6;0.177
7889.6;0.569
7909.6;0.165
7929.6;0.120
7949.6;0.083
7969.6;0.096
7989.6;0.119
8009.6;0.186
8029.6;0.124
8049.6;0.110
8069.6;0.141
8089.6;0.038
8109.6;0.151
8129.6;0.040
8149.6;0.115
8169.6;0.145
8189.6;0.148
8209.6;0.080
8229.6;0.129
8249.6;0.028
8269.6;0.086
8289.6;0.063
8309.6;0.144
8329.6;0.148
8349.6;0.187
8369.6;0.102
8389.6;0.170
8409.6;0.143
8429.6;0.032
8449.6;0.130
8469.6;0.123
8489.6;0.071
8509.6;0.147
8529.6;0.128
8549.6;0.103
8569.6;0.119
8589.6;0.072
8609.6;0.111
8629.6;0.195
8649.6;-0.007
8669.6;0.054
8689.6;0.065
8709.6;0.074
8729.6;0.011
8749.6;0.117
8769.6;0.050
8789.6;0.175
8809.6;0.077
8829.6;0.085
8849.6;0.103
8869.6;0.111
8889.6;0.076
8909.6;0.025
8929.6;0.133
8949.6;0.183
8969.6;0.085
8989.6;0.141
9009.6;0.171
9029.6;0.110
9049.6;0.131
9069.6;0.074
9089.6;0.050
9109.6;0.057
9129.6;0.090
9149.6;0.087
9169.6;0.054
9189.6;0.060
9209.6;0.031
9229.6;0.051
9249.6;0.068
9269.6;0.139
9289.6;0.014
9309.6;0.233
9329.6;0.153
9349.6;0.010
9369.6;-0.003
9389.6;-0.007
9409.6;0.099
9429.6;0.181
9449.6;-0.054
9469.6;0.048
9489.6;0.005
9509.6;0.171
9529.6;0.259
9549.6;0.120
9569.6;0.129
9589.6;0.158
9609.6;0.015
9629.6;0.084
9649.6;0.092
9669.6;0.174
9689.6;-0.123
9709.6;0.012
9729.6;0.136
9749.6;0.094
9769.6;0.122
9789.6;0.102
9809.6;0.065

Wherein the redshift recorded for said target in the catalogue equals 1.11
